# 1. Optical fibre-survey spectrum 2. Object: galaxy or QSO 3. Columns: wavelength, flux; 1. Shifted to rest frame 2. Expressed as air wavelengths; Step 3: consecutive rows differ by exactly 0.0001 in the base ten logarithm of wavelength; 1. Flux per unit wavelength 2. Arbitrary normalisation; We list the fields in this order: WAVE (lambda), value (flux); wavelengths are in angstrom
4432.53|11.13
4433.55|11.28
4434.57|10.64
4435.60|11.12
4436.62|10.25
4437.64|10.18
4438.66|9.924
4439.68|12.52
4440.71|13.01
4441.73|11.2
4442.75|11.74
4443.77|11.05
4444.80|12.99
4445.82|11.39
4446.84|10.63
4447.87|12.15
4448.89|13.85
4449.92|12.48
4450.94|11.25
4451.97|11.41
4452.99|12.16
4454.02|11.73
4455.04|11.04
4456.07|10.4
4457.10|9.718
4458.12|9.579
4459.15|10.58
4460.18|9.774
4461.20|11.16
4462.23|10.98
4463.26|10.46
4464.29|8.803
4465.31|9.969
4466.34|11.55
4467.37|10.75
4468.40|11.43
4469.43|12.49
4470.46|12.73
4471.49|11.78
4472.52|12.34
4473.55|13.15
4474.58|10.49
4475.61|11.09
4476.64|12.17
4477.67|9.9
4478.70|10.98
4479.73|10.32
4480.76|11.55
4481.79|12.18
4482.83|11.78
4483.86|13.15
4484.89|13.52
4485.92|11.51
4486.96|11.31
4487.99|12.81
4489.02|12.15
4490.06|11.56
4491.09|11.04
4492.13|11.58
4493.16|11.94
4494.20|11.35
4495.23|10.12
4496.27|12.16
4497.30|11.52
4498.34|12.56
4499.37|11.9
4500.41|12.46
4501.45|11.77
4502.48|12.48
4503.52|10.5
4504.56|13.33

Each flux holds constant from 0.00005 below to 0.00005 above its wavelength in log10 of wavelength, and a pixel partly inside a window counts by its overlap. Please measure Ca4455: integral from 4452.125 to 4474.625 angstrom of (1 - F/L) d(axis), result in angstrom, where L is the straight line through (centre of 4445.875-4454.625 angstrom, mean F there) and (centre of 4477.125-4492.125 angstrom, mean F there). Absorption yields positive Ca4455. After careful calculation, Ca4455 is 1.46 angstrom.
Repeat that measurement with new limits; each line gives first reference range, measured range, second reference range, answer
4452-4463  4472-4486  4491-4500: -0.6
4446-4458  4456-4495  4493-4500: 0.8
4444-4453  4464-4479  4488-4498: 0.5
